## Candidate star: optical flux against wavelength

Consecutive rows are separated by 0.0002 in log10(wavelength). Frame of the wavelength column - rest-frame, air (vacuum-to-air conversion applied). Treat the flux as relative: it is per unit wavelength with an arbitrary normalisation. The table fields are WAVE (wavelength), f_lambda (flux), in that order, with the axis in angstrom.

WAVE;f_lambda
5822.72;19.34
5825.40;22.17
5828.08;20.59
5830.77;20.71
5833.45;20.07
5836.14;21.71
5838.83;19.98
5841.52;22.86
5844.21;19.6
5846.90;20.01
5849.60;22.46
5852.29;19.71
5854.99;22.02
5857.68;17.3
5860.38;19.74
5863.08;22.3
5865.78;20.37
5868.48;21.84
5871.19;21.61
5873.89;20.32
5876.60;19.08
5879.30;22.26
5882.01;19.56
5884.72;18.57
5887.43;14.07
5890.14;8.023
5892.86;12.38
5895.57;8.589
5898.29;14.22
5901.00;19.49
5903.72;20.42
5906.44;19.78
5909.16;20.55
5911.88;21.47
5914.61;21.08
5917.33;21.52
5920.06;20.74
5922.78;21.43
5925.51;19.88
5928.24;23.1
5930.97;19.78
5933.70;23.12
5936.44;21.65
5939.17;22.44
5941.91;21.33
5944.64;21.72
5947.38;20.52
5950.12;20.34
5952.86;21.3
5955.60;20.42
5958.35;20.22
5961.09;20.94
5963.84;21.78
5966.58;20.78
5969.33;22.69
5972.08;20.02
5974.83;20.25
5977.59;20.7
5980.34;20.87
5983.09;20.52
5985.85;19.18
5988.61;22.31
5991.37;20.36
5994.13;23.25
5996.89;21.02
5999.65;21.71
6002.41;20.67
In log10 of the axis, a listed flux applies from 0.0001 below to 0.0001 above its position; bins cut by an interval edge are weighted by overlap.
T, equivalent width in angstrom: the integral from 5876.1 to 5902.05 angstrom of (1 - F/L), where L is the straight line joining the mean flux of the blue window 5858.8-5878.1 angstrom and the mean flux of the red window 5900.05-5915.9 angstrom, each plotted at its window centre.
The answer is 6.5 angstrom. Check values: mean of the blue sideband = 20.7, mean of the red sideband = 20.5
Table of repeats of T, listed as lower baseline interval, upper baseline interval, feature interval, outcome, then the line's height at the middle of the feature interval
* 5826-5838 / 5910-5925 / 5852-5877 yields 0.5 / 20.9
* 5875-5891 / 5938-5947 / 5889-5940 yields 2.0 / 19.6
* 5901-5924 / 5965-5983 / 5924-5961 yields -0.7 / 20.8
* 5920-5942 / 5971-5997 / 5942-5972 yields 0.2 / 21.2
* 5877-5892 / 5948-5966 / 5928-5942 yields -1.7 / 19.5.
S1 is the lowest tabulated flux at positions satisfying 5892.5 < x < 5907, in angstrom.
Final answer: 8.589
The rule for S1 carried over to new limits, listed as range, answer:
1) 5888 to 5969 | 8.023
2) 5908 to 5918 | 20.55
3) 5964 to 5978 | 20.02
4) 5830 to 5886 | 17.3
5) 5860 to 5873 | 19.74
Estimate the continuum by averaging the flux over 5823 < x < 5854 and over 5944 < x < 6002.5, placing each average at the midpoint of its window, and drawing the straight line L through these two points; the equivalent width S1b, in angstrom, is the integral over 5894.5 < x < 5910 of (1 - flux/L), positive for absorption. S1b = 2.7 angstrom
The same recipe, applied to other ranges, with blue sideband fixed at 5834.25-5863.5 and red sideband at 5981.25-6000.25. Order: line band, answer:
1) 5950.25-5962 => 0.2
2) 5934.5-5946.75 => -0.5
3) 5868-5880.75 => -0.1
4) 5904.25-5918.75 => 0.0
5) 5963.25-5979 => 0.1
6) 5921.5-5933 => -0.1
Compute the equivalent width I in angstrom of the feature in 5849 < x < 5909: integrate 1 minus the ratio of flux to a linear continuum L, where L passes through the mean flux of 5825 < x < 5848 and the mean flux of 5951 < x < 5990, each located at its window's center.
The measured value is 7.1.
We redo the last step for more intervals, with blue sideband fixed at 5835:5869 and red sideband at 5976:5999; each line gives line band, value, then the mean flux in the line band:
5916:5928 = -0.12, 21.1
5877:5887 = 0.64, 19.5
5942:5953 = -0.02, 21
